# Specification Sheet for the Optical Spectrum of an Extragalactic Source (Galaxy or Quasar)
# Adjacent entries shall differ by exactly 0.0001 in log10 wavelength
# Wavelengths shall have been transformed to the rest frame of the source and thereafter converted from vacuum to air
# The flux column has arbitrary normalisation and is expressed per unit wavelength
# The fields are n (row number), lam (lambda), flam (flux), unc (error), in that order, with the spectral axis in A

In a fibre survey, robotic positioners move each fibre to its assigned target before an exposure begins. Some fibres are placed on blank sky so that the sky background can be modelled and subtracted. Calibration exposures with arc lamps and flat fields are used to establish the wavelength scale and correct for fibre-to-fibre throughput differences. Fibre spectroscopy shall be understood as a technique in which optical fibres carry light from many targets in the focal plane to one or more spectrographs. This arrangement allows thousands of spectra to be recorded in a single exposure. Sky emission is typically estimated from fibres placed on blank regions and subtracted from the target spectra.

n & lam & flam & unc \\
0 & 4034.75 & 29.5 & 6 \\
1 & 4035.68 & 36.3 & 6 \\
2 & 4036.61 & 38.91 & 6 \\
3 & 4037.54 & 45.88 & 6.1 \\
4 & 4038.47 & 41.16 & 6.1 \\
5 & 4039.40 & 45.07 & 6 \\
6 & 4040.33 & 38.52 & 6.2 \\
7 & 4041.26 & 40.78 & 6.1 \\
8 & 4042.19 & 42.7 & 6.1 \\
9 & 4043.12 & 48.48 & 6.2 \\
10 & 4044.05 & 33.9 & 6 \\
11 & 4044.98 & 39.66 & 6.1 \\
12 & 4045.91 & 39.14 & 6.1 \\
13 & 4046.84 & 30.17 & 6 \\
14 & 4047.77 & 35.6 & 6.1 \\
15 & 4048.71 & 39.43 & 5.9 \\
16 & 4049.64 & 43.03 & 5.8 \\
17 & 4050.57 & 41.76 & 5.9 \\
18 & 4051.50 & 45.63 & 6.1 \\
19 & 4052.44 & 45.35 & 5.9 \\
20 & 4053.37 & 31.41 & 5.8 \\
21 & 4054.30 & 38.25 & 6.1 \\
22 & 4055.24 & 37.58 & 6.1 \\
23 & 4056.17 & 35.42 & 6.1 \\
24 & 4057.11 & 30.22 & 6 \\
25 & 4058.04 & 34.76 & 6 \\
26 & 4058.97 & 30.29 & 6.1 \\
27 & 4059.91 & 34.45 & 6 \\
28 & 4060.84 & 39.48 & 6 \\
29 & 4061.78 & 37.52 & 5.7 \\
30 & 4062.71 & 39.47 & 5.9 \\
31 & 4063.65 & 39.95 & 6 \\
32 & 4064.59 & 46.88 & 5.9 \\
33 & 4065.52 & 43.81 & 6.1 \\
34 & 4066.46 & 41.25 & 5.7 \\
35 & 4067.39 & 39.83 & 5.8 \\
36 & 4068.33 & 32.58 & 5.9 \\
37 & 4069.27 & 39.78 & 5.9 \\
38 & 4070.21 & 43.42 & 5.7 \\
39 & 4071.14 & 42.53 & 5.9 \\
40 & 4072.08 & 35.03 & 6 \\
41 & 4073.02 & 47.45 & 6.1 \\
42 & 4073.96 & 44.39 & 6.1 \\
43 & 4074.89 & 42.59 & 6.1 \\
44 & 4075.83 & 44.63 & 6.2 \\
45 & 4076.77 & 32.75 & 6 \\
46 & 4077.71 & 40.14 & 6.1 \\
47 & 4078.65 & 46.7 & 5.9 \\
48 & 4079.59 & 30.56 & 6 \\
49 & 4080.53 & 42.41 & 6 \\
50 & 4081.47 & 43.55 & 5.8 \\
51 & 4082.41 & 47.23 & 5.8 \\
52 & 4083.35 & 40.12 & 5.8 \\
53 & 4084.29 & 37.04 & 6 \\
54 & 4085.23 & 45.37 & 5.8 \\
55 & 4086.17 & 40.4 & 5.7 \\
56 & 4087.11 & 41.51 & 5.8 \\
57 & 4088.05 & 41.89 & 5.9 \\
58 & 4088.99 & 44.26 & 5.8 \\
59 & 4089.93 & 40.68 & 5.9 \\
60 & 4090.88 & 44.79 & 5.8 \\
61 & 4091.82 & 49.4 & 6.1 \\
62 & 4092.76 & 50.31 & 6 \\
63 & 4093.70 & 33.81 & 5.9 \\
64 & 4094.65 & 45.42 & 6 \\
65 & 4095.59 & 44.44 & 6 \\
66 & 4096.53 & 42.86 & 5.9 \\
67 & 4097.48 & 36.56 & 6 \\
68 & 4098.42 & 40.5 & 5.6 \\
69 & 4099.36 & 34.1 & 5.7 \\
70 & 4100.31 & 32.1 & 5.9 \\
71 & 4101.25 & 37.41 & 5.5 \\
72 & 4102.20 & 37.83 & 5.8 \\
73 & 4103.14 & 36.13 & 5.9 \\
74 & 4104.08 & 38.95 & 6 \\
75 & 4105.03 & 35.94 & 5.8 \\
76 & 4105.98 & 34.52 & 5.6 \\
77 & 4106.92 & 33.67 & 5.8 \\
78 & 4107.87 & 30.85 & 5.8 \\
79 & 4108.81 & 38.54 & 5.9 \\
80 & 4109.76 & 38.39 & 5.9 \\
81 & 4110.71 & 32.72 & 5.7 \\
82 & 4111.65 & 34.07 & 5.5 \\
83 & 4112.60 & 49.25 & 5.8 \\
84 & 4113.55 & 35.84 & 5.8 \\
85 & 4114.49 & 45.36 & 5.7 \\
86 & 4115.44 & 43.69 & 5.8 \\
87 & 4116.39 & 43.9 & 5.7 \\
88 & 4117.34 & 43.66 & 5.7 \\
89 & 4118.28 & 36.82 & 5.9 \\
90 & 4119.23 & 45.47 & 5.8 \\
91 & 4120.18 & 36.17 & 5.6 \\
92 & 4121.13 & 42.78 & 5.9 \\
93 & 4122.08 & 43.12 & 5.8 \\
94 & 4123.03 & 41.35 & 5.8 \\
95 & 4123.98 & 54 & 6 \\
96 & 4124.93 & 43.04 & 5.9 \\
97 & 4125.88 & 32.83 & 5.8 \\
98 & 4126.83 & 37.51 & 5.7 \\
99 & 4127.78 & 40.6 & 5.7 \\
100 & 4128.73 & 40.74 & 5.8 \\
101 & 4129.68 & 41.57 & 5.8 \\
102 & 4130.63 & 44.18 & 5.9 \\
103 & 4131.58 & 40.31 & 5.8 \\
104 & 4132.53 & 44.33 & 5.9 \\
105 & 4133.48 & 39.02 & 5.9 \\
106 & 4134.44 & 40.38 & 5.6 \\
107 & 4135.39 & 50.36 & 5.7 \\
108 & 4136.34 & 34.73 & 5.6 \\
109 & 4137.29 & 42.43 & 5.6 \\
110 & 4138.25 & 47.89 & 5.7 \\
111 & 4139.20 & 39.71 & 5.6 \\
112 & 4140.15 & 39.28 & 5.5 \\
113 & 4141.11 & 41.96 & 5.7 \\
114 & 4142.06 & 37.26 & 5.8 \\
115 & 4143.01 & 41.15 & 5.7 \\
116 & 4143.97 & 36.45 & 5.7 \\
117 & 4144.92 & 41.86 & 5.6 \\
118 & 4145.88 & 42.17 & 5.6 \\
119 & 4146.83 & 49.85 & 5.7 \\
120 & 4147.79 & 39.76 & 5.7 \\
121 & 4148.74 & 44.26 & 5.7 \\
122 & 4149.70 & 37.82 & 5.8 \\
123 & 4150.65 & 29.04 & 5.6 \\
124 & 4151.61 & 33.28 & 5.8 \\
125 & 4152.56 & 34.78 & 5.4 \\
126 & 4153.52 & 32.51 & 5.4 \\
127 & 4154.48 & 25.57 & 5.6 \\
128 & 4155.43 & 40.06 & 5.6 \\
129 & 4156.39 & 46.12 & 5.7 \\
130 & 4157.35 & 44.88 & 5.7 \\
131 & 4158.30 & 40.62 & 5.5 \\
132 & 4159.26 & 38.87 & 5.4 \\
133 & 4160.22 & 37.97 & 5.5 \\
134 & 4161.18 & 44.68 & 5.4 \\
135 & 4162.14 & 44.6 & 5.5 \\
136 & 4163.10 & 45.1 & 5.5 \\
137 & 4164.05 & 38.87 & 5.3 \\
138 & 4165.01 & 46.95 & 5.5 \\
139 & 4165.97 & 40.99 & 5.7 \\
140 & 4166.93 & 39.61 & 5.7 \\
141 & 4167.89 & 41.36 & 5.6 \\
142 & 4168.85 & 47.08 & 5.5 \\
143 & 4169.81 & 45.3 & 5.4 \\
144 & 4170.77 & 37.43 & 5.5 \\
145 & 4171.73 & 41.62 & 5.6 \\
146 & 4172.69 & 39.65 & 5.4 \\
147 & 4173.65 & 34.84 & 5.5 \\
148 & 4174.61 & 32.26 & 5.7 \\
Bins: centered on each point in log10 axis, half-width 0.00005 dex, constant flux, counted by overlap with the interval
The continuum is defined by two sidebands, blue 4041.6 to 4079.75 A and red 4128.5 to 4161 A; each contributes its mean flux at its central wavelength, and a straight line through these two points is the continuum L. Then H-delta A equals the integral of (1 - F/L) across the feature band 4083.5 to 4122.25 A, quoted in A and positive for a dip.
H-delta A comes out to -0.30 A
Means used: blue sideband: 39.3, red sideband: 40.1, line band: 40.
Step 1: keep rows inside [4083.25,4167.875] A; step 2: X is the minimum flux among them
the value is 25.57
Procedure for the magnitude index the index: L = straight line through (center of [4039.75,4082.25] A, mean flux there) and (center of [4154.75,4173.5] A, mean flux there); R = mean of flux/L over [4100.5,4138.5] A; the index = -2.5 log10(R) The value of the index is 0.02 mag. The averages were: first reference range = 39.5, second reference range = 41.9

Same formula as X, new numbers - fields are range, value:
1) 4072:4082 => 30.56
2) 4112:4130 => 32.83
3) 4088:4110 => 30.85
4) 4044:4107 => 30.17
